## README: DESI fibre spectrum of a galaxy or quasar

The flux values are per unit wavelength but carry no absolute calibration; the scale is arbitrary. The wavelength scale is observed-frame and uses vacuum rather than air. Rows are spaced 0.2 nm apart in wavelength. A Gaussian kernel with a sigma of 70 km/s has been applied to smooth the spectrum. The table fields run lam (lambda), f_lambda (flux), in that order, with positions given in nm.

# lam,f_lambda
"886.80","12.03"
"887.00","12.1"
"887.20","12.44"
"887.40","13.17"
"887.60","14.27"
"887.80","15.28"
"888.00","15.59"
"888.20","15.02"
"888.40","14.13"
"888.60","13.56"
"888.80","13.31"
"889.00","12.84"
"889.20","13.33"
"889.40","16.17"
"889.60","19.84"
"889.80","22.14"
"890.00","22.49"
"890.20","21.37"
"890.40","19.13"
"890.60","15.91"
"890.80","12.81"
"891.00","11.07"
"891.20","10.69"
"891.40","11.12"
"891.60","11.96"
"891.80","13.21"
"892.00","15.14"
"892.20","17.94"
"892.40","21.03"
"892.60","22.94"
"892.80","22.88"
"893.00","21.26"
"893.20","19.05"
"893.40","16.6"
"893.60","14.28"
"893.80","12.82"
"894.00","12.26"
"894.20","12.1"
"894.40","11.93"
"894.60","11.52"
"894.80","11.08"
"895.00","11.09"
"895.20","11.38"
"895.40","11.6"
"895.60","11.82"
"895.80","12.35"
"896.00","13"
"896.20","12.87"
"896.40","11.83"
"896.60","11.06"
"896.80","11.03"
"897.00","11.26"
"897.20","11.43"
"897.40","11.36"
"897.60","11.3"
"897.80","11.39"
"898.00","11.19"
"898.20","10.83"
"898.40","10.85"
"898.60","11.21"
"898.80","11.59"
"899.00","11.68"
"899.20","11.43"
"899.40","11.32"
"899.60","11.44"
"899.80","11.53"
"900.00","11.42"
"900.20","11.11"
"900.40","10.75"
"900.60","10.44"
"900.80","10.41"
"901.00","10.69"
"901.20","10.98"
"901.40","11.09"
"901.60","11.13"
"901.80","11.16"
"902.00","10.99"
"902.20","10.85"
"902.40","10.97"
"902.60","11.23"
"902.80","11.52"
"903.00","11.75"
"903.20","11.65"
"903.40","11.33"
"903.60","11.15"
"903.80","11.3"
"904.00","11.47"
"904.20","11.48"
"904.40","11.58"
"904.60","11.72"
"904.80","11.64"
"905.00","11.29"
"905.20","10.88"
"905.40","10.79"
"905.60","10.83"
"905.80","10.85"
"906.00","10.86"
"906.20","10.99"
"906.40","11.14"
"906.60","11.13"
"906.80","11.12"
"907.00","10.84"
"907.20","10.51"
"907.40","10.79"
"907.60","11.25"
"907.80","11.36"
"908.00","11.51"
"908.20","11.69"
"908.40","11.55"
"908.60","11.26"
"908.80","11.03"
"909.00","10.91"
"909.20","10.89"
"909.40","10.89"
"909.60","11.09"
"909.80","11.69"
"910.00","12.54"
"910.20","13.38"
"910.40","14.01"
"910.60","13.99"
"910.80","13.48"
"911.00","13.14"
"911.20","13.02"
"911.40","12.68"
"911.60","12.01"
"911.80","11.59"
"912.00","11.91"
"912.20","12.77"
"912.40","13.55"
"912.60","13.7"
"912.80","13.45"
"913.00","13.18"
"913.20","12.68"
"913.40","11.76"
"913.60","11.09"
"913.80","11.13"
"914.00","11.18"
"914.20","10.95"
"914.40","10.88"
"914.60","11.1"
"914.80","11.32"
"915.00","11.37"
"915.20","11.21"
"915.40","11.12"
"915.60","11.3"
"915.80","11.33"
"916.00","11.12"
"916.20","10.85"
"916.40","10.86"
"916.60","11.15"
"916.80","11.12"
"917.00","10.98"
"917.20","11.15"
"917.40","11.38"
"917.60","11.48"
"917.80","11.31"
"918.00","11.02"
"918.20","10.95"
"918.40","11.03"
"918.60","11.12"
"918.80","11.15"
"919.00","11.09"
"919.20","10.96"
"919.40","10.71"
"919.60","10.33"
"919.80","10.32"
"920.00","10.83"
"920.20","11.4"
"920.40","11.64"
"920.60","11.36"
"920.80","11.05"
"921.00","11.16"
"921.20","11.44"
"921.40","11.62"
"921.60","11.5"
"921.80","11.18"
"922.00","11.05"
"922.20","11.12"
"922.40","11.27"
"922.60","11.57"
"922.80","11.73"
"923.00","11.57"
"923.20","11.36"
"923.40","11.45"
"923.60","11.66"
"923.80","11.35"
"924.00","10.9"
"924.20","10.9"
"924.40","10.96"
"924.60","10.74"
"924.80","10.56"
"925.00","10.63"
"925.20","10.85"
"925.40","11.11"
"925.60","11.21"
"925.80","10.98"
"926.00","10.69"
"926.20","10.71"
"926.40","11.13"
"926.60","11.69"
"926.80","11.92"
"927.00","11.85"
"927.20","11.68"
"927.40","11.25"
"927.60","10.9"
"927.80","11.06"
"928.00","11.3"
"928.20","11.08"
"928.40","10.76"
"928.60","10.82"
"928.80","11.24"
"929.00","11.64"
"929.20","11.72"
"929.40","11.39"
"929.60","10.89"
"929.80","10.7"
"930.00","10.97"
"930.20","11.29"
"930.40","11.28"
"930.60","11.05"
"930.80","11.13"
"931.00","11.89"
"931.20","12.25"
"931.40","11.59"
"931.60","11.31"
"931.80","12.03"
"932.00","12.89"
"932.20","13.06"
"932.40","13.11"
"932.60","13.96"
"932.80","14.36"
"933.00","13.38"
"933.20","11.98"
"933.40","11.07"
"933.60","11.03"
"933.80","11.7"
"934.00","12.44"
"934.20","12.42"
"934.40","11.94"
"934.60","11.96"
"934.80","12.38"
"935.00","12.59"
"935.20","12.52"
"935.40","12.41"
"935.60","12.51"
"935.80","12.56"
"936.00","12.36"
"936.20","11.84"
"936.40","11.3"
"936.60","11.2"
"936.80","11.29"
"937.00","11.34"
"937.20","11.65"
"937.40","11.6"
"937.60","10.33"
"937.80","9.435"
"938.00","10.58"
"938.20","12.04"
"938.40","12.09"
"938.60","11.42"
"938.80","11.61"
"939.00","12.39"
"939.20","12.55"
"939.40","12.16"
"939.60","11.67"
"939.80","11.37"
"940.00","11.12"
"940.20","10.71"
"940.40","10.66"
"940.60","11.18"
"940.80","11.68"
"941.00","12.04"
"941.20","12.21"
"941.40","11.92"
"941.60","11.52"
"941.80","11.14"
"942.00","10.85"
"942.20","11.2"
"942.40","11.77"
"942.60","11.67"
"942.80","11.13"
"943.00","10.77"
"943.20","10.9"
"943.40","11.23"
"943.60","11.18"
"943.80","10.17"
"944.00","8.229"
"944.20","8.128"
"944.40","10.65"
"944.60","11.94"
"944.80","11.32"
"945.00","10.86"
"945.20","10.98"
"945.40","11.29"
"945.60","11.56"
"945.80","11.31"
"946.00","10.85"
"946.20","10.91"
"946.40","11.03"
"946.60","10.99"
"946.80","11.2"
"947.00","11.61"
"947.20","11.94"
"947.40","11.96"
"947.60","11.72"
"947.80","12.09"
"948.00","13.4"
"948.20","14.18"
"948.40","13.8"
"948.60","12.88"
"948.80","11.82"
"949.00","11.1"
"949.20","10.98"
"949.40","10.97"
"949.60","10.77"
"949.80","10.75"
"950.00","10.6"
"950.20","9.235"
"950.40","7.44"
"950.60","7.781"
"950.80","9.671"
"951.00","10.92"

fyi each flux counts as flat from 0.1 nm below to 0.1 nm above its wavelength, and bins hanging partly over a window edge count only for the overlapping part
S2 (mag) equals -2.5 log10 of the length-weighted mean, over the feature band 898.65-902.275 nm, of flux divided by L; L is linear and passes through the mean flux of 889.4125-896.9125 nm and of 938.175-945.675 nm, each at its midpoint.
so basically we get 0.28 mag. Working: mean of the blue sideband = 14.9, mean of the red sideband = 11.2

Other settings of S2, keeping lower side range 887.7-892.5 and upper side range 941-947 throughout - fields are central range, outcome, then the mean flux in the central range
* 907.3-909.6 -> 0.25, 11.2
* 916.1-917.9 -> 0.19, 11.1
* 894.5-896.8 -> 0.28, 11.7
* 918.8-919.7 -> 0.21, 10.8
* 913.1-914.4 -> 0.19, 11.4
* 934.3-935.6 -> -0.05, 12.3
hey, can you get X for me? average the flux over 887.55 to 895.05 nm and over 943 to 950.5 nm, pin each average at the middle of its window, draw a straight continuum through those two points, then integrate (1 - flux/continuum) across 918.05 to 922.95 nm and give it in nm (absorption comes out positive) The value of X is 0.765 nm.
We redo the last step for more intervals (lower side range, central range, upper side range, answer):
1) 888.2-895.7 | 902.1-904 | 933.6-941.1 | 0.404 nm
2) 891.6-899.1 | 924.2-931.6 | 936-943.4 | 0.470 nm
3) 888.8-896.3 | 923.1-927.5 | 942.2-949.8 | 0.562 nm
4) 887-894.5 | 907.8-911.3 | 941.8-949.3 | 0.511 nm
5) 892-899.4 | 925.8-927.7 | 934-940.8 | 0.128 nm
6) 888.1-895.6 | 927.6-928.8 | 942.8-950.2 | 0.151 nm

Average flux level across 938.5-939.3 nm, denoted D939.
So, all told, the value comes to 12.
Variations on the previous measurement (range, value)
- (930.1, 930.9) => 11.2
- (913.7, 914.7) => 11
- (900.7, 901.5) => 10.8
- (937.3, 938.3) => 10.8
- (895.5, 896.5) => 12.4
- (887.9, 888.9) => 14.3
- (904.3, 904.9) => 11.6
